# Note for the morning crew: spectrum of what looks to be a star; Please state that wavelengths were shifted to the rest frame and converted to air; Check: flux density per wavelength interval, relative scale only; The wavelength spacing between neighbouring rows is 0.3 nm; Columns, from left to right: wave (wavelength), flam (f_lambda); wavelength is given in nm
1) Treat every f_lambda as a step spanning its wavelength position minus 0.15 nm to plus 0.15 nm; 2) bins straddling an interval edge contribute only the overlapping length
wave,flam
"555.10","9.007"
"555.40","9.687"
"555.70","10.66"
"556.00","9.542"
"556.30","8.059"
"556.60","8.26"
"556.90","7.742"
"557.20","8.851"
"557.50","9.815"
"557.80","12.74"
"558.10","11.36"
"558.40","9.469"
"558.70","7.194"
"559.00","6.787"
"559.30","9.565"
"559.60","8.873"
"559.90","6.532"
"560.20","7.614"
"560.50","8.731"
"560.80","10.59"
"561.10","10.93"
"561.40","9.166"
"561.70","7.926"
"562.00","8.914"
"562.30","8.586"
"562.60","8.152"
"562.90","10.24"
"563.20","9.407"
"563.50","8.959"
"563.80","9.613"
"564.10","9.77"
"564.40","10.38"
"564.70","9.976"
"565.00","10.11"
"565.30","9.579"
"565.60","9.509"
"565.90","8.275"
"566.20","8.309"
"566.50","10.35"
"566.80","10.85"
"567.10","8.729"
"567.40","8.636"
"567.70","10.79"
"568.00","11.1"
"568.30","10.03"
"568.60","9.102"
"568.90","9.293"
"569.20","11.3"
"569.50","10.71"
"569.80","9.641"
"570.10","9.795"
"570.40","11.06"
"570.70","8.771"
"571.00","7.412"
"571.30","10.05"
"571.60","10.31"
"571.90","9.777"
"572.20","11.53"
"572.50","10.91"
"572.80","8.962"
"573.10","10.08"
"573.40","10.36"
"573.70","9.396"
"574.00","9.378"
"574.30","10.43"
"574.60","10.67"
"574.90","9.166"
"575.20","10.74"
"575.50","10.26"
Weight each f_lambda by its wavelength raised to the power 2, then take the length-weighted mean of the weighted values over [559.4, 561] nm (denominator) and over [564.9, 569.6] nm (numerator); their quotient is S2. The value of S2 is 1.17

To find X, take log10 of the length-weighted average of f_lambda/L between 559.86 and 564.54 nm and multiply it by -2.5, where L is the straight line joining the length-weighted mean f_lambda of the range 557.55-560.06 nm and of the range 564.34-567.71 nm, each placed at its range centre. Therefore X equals 0.019 mag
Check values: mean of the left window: 9.09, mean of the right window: 9.56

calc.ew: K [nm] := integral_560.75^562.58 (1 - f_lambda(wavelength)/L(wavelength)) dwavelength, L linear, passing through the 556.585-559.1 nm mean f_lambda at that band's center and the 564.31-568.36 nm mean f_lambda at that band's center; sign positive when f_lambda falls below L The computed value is 0.05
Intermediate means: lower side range 9.23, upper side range 9.74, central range 9.2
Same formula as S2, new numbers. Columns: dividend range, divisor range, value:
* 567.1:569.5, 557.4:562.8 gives 1.14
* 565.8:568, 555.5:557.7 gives 1.09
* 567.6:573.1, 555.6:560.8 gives 1.17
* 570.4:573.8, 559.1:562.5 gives 1.16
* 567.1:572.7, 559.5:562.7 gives 1.18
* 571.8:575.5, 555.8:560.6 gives 1.21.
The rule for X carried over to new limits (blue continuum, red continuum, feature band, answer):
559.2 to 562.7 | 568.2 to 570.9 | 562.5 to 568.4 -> -0.03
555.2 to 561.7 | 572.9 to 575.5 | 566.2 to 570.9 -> -0.03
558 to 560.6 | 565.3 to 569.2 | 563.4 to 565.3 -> -0.07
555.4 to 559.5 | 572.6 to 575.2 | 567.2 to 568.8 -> -0.02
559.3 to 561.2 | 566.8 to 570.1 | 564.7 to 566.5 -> 0.03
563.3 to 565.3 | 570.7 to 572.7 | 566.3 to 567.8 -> 0.00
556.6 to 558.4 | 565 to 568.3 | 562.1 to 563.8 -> 0.07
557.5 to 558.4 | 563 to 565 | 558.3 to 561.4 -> 0.24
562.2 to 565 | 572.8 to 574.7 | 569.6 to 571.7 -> 0.03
